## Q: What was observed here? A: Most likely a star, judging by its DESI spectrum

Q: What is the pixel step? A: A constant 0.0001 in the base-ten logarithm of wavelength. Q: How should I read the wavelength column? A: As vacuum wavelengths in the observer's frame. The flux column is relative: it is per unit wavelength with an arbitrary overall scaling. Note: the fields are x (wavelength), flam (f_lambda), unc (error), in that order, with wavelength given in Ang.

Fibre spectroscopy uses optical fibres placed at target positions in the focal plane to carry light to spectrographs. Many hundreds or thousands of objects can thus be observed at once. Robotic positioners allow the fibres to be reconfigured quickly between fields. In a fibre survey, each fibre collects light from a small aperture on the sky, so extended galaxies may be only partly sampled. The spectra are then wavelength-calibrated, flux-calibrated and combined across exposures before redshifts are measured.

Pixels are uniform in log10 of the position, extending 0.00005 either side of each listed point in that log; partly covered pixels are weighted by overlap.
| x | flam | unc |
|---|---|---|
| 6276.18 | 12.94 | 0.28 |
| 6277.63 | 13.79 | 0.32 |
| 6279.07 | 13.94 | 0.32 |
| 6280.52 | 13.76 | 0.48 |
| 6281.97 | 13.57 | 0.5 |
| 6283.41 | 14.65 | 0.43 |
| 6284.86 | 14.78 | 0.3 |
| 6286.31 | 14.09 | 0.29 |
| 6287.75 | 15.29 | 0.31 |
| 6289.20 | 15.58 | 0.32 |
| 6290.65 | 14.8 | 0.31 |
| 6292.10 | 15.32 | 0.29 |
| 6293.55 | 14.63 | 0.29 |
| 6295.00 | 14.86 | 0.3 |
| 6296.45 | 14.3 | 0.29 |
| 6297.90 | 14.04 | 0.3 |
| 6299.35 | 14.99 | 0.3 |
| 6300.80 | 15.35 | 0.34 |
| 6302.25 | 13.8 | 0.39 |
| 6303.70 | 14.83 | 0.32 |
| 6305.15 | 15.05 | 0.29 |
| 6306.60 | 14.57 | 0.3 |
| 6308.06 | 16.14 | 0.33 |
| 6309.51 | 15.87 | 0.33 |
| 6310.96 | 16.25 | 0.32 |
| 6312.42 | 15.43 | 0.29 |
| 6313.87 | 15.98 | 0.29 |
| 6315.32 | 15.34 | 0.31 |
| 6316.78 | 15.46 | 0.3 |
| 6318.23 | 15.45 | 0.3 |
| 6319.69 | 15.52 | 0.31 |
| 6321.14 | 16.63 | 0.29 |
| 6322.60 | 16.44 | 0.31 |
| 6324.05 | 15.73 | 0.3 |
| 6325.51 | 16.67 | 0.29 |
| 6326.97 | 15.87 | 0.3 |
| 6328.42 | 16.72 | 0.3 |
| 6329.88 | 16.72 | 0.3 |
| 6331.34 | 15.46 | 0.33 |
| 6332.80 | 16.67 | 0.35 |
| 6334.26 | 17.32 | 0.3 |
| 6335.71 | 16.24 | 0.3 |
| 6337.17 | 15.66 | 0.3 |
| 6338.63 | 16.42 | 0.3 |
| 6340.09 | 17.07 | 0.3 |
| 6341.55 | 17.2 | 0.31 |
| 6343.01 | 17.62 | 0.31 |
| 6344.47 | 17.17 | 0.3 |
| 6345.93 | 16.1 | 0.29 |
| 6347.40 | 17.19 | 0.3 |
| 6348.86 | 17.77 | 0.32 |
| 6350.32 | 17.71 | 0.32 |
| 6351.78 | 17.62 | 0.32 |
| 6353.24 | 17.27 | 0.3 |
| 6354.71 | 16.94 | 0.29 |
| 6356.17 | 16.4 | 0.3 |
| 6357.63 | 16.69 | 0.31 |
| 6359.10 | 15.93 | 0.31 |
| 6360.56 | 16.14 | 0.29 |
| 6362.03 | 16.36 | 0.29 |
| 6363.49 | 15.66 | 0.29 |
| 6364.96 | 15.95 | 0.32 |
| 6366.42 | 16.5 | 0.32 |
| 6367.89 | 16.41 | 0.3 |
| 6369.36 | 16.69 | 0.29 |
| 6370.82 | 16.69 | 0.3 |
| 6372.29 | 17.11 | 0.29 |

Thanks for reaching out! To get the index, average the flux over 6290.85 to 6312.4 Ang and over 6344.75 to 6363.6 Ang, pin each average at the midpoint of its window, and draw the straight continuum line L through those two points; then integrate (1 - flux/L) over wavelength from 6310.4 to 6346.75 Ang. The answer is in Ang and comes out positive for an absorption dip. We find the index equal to -0.83 Ang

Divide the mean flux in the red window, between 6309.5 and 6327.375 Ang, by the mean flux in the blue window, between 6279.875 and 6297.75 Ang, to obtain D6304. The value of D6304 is 1.1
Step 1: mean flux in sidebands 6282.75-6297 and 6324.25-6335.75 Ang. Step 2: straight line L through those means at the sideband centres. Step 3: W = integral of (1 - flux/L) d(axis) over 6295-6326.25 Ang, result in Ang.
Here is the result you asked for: 0.5 Ang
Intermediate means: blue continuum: 14.8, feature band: 15.4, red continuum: 16.4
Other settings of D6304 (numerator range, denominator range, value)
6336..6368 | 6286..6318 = 1.11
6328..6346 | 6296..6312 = 1.11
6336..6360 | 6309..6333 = 1.06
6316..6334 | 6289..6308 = 1.09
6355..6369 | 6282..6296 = 1.10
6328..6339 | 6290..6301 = 1.11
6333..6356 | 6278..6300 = 1.17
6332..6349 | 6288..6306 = 1.14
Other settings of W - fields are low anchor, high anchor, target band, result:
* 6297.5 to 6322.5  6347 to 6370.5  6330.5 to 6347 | -0.5 Ang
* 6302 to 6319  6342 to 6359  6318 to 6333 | -0.1 Ang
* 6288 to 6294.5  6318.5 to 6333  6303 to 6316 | 0.1 Ang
